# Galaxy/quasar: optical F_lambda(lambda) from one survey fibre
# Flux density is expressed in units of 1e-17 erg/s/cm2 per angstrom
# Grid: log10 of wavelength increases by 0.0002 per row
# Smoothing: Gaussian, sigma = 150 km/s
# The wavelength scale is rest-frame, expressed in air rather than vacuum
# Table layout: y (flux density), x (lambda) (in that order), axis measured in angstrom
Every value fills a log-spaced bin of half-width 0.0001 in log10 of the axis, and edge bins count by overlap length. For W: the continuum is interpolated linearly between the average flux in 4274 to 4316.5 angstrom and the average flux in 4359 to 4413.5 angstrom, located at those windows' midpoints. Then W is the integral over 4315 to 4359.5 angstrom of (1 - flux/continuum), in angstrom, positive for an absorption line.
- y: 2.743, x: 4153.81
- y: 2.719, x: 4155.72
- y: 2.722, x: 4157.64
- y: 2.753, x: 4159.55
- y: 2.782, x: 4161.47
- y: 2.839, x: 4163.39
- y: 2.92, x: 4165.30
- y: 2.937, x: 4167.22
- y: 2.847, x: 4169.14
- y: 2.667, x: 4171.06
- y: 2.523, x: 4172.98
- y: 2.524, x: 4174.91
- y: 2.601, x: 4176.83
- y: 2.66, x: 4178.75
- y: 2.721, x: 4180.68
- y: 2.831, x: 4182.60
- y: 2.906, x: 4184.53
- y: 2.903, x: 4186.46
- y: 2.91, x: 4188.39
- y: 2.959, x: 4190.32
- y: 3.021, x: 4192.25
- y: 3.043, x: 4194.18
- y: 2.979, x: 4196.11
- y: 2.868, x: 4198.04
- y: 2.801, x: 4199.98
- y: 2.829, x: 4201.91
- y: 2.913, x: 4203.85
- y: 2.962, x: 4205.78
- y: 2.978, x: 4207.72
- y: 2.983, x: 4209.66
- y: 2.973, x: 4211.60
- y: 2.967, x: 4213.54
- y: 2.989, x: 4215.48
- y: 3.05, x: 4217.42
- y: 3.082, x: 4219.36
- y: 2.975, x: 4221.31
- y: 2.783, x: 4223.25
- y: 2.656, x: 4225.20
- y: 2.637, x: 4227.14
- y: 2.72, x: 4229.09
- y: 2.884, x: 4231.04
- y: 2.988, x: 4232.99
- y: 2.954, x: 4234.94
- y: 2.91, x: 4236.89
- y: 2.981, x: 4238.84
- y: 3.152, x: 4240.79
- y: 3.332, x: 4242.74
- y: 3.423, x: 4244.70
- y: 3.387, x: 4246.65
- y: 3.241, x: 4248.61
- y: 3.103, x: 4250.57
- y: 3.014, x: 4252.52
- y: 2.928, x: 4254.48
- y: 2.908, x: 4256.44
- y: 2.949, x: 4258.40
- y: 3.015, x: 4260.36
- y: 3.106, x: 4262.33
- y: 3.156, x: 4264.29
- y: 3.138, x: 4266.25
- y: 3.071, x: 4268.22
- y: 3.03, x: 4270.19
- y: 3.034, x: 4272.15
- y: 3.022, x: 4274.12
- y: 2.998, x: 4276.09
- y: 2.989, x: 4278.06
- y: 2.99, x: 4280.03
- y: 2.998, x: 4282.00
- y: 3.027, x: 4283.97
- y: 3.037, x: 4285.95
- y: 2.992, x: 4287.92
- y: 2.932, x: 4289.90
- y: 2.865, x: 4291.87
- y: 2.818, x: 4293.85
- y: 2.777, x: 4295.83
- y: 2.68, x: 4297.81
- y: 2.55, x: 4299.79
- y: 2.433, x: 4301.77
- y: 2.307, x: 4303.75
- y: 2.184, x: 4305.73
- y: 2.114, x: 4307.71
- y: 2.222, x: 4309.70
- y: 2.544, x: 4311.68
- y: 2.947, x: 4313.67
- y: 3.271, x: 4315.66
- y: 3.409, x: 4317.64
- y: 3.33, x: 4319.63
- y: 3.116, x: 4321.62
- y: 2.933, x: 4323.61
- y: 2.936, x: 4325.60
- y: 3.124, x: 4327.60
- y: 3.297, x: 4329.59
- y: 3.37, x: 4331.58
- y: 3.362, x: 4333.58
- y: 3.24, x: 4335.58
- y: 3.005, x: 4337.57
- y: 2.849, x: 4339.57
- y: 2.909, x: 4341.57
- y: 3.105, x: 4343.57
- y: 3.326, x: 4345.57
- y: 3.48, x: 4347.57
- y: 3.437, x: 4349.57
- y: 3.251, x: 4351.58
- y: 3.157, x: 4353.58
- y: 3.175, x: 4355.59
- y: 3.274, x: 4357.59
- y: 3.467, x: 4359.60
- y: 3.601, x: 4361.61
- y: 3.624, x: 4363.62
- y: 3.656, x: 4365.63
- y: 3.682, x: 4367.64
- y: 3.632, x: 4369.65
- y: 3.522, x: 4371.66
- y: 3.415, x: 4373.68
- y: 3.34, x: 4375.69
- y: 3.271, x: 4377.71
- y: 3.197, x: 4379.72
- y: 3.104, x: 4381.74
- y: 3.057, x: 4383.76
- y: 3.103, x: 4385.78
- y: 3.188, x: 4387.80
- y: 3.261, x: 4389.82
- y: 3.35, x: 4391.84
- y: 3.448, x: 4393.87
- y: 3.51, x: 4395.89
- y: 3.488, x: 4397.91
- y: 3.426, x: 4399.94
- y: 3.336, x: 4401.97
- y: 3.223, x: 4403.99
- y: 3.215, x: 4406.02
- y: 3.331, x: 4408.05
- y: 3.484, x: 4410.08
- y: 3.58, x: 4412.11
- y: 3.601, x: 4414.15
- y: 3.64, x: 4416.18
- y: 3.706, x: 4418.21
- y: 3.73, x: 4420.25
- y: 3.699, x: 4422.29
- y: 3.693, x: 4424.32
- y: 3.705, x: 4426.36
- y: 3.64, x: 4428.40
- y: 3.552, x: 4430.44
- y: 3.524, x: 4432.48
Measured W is -2.3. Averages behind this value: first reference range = 2.75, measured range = 3.2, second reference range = 3.39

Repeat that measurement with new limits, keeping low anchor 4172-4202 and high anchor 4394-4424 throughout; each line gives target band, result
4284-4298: 1.1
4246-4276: -0.2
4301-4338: 3.7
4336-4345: 0.8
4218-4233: 0.5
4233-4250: -1.0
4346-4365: -0.3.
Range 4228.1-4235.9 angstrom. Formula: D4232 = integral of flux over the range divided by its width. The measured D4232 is 2.88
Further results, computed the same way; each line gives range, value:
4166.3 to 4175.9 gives 2.7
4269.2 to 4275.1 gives 3.03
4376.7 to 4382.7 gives 3.19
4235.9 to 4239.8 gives 2.95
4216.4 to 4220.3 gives 3.07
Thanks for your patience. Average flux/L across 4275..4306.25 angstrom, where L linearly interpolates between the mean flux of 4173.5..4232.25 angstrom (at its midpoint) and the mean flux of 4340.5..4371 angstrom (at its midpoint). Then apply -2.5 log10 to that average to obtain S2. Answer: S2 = 0.134 mag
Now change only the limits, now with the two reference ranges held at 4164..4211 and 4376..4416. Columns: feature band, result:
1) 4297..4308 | 0.29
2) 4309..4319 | 0.08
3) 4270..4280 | 0.01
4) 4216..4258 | -0.02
